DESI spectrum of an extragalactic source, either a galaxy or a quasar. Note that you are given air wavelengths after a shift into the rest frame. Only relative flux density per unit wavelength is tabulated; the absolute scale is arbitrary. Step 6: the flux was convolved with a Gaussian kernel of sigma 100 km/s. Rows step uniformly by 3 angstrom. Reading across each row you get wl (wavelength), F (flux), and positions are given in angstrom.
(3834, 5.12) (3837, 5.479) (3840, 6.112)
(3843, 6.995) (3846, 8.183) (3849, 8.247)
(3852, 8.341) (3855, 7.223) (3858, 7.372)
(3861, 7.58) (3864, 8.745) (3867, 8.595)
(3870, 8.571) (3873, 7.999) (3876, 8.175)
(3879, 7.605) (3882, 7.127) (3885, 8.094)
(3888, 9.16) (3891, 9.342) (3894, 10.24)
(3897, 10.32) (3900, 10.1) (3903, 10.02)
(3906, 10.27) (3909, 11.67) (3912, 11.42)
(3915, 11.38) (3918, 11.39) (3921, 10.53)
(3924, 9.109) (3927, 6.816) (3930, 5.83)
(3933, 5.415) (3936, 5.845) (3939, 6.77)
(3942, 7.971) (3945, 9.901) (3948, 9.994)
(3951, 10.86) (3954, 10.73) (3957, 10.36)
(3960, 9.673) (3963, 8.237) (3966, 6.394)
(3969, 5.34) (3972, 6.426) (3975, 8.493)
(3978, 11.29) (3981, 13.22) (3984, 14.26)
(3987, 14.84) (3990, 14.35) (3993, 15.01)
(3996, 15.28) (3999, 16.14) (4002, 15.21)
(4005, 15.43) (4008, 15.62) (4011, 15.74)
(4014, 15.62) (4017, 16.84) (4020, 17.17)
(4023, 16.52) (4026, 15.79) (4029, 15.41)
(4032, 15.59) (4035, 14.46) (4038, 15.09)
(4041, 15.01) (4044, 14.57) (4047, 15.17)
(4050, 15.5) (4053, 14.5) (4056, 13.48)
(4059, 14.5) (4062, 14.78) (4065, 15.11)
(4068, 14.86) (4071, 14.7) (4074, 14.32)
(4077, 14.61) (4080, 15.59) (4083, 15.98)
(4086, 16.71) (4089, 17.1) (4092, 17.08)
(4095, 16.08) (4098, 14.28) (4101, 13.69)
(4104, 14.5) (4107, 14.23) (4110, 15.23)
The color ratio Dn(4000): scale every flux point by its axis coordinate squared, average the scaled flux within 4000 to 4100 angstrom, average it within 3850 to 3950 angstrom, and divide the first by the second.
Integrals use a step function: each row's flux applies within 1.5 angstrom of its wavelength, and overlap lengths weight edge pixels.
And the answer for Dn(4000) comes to 1.9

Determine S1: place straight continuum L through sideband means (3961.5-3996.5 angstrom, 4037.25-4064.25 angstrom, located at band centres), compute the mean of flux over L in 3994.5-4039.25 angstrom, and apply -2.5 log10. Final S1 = -0.214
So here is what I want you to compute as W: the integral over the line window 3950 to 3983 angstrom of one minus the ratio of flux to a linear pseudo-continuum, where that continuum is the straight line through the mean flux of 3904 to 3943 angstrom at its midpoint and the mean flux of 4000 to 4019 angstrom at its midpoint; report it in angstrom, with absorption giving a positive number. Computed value 8.1 angstrom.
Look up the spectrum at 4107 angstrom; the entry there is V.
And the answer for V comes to 14.23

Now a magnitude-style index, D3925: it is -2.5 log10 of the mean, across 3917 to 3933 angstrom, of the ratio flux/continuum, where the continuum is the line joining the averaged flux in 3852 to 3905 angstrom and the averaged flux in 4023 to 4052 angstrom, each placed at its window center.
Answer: 0.25 mag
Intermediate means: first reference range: 8.61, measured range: 8.34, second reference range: 15.2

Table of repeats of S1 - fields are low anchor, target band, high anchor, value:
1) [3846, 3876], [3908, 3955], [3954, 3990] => 0.03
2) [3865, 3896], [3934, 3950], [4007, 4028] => 0.43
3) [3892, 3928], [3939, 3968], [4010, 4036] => 0.33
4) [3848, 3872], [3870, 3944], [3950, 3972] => -0.07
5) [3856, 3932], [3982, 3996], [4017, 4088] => -0.15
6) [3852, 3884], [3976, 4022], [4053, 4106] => -0.21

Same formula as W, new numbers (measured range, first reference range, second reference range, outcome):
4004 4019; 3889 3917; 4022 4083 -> -2.33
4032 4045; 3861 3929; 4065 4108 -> -1.04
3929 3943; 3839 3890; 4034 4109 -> 5.48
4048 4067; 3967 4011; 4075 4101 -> 0.30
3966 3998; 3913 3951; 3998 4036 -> 3.34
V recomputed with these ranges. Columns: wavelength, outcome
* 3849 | 8.247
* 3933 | 5.415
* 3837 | 5.479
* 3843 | 6.995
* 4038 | 15.09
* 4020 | 17.17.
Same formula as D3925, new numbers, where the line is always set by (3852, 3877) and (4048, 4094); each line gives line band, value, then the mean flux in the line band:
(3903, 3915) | -0.15 mag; 11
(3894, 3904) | -0.10 mag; 10.2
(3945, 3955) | 0.06 mag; 10.4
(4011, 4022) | -0.22 mag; 16.4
